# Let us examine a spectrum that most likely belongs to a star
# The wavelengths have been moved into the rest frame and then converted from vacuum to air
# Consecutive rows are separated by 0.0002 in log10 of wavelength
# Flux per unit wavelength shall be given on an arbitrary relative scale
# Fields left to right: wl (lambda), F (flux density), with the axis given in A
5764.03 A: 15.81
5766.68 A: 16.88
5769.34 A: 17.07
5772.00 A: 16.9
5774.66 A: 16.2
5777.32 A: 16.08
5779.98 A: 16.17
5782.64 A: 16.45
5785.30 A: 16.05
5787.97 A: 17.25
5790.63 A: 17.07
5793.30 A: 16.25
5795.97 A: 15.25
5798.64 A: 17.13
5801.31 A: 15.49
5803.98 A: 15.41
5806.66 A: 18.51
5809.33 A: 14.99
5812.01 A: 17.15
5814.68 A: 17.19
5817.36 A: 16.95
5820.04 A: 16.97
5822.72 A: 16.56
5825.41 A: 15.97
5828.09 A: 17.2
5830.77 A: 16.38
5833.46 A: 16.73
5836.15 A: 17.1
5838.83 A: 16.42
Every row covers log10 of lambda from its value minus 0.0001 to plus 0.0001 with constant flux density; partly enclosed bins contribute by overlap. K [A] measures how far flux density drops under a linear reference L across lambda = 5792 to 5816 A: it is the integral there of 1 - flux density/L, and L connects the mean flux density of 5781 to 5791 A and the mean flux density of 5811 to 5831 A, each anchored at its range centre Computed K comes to 0.5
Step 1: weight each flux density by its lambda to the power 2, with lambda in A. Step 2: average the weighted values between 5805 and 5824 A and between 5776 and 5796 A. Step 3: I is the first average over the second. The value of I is 1.0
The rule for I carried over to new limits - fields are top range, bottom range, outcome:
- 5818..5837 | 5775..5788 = 1.04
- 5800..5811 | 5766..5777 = 0.98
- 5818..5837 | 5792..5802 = 1.05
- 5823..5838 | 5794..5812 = 1.04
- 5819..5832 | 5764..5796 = 1.02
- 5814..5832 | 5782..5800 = 1.03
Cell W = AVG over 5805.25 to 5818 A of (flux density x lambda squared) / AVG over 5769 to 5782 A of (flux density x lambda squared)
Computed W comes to 1.0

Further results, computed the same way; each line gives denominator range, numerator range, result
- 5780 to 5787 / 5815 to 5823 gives 1.05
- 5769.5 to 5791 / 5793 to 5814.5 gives 1.00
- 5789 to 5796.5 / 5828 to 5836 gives 1.04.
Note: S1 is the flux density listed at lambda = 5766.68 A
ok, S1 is 16.88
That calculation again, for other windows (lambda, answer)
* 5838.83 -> 16.42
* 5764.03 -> 15.81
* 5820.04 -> 16.97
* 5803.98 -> 15.41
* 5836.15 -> 17.1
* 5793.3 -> 16.25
